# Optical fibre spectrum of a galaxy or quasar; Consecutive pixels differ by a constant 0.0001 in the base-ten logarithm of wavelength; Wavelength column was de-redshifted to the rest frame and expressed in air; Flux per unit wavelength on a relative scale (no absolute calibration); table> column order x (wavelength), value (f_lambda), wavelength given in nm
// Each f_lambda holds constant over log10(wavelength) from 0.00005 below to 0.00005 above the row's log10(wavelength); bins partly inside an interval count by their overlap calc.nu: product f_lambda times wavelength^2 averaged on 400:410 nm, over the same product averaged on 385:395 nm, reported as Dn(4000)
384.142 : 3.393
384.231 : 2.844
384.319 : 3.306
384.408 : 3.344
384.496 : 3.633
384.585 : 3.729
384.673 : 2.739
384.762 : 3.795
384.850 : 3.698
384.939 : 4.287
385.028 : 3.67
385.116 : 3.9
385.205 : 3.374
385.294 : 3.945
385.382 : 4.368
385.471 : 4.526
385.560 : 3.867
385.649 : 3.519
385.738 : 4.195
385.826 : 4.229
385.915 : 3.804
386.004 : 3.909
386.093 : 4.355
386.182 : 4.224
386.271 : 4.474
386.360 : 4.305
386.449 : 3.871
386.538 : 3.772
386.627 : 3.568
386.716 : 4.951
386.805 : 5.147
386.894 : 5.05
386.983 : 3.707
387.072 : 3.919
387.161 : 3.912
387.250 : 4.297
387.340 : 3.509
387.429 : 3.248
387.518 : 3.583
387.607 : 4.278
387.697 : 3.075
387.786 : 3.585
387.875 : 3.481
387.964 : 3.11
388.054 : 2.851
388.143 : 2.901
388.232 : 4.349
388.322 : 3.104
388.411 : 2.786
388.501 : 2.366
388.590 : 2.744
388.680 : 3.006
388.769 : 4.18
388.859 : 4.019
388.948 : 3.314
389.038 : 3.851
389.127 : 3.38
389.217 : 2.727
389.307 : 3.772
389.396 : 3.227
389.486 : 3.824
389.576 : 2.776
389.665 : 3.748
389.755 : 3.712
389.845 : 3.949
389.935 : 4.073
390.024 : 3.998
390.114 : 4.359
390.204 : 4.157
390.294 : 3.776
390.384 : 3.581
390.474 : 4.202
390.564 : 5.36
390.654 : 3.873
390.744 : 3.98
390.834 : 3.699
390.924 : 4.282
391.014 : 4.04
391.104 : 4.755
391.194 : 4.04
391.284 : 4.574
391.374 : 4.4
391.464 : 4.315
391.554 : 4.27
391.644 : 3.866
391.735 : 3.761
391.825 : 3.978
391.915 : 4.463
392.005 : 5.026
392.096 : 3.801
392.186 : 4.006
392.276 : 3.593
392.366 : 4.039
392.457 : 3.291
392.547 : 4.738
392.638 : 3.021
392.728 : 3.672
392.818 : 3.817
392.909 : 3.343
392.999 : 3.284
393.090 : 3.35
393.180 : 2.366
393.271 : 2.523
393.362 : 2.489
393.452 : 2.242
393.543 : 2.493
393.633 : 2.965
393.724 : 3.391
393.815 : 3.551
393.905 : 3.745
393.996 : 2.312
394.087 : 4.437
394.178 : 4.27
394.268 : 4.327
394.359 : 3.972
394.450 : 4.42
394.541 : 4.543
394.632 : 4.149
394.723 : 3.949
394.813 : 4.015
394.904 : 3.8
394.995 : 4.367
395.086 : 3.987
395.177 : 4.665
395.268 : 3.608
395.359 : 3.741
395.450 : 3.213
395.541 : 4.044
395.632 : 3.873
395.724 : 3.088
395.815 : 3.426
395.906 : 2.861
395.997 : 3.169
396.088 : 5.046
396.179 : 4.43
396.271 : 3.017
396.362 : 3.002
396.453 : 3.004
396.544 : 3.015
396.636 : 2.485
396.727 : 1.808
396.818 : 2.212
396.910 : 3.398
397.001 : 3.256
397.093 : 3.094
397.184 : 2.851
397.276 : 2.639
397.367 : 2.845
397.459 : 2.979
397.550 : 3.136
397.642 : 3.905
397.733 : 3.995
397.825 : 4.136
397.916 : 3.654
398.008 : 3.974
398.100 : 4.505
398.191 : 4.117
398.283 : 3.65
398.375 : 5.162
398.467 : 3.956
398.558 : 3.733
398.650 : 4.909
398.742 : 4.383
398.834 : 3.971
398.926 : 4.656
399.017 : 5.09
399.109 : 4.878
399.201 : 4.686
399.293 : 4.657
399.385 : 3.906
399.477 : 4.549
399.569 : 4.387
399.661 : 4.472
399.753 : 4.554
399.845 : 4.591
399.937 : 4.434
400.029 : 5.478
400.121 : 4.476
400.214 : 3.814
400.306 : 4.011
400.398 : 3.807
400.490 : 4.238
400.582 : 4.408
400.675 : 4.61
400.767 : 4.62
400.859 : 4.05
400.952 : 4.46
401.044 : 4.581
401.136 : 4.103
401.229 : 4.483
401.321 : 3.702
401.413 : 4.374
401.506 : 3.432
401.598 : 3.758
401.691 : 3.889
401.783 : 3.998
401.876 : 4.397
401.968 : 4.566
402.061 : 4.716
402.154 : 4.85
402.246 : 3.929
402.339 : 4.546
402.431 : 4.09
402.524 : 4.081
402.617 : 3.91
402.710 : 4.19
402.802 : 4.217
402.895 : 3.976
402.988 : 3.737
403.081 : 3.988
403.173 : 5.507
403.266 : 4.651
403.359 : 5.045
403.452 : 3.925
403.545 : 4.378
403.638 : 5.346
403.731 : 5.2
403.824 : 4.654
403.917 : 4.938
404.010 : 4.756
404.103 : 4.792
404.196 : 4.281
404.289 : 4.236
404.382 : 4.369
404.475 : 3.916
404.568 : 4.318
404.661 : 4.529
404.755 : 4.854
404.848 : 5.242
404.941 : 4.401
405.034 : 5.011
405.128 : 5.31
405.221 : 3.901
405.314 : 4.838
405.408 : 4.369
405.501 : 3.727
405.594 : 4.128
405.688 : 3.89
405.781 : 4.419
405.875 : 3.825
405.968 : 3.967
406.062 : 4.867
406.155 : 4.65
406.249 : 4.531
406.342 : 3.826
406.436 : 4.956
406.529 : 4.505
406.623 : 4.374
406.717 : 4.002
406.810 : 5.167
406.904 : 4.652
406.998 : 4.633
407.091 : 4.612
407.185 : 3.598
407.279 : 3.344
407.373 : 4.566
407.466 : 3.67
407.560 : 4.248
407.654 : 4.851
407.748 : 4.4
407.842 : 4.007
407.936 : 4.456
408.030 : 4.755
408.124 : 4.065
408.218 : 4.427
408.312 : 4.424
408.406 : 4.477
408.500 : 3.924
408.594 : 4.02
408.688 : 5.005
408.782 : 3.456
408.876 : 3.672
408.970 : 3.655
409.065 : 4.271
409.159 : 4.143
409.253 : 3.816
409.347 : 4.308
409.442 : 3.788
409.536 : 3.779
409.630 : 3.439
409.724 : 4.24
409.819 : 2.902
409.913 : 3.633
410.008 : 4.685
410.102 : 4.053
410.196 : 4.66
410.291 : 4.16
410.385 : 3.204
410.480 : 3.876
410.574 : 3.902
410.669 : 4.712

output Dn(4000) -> 1.2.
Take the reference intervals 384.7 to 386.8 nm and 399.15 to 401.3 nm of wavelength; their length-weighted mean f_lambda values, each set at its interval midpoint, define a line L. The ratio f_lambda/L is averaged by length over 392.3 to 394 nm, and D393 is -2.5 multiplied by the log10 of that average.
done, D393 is 0.29 mag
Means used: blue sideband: 4.04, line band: 3.22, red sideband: 4.4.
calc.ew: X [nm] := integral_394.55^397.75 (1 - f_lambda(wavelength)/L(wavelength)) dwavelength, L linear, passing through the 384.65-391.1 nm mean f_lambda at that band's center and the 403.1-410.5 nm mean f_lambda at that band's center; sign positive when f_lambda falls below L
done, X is 0.47 nm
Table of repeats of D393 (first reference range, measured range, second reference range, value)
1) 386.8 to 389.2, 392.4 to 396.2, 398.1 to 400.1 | 0.13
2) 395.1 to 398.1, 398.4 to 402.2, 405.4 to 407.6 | -0.18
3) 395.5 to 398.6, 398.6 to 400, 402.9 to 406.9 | -0.21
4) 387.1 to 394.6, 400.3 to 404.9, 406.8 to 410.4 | -0.10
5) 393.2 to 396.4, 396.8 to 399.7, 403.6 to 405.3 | 0.02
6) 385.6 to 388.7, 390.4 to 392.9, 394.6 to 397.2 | -0.14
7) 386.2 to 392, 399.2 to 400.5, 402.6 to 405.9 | -0.03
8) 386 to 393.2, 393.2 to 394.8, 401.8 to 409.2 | 0.14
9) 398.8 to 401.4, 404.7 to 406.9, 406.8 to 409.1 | -0.05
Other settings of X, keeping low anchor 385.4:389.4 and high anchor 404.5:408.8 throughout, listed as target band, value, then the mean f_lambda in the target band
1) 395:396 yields 0.09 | 3.65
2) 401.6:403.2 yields 0.00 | 4.24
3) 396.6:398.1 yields 0.32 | 3.19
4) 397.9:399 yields -0.04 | 4.26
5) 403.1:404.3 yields -0.13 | 4.75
